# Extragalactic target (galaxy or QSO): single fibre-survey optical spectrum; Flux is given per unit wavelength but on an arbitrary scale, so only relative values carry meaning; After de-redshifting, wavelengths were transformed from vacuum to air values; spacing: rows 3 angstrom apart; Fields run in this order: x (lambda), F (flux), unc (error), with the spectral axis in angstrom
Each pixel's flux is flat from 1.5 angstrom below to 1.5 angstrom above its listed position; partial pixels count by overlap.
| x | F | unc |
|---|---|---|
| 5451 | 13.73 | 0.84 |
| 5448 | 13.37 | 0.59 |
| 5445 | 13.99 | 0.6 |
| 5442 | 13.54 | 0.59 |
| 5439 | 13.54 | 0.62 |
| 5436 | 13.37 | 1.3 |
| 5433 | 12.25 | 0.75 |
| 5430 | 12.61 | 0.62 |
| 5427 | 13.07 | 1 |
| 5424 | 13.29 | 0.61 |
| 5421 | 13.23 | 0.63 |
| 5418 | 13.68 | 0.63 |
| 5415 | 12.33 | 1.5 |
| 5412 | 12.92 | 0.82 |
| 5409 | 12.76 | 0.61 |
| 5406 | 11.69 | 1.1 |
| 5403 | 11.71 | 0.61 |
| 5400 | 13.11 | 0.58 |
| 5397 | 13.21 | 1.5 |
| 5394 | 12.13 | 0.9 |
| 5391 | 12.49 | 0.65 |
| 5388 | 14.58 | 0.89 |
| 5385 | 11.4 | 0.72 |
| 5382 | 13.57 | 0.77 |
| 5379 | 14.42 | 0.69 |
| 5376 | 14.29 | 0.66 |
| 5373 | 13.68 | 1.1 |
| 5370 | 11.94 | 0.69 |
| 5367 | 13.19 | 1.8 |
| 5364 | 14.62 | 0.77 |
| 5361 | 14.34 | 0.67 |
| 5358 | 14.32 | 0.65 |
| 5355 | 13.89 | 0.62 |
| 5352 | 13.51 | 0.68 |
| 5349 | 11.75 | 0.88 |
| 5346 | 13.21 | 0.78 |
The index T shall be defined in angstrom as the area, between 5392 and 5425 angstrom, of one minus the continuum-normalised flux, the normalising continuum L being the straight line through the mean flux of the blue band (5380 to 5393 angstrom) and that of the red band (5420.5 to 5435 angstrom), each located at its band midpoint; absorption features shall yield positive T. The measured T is 0.6 angstrom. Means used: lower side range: 13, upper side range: 12.9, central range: 12.7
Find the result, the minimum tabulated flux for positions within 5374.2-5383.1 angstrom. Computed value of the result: 13.57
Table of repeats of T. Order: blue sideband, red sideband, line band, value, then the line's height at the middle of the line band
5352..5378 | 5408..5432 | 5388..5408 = 1.1 angstrom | 13.3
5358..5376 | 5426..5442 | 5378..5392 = 0.2 angstrom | 13.5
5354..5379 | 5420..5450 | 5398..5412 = 1.1 angstrom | 13.5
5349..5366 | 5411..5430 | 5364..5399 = 0.9 angstrom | 13.6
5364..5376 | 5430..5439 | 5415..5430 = -0.2 angstrom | 13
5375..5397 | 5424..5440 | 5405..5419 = 0.4 angstrom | 13.1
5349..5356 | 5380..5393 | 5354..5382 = -1.4 angstrom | 13.2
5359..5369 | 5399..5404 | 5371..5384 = -0.4 angstrom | 13.4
